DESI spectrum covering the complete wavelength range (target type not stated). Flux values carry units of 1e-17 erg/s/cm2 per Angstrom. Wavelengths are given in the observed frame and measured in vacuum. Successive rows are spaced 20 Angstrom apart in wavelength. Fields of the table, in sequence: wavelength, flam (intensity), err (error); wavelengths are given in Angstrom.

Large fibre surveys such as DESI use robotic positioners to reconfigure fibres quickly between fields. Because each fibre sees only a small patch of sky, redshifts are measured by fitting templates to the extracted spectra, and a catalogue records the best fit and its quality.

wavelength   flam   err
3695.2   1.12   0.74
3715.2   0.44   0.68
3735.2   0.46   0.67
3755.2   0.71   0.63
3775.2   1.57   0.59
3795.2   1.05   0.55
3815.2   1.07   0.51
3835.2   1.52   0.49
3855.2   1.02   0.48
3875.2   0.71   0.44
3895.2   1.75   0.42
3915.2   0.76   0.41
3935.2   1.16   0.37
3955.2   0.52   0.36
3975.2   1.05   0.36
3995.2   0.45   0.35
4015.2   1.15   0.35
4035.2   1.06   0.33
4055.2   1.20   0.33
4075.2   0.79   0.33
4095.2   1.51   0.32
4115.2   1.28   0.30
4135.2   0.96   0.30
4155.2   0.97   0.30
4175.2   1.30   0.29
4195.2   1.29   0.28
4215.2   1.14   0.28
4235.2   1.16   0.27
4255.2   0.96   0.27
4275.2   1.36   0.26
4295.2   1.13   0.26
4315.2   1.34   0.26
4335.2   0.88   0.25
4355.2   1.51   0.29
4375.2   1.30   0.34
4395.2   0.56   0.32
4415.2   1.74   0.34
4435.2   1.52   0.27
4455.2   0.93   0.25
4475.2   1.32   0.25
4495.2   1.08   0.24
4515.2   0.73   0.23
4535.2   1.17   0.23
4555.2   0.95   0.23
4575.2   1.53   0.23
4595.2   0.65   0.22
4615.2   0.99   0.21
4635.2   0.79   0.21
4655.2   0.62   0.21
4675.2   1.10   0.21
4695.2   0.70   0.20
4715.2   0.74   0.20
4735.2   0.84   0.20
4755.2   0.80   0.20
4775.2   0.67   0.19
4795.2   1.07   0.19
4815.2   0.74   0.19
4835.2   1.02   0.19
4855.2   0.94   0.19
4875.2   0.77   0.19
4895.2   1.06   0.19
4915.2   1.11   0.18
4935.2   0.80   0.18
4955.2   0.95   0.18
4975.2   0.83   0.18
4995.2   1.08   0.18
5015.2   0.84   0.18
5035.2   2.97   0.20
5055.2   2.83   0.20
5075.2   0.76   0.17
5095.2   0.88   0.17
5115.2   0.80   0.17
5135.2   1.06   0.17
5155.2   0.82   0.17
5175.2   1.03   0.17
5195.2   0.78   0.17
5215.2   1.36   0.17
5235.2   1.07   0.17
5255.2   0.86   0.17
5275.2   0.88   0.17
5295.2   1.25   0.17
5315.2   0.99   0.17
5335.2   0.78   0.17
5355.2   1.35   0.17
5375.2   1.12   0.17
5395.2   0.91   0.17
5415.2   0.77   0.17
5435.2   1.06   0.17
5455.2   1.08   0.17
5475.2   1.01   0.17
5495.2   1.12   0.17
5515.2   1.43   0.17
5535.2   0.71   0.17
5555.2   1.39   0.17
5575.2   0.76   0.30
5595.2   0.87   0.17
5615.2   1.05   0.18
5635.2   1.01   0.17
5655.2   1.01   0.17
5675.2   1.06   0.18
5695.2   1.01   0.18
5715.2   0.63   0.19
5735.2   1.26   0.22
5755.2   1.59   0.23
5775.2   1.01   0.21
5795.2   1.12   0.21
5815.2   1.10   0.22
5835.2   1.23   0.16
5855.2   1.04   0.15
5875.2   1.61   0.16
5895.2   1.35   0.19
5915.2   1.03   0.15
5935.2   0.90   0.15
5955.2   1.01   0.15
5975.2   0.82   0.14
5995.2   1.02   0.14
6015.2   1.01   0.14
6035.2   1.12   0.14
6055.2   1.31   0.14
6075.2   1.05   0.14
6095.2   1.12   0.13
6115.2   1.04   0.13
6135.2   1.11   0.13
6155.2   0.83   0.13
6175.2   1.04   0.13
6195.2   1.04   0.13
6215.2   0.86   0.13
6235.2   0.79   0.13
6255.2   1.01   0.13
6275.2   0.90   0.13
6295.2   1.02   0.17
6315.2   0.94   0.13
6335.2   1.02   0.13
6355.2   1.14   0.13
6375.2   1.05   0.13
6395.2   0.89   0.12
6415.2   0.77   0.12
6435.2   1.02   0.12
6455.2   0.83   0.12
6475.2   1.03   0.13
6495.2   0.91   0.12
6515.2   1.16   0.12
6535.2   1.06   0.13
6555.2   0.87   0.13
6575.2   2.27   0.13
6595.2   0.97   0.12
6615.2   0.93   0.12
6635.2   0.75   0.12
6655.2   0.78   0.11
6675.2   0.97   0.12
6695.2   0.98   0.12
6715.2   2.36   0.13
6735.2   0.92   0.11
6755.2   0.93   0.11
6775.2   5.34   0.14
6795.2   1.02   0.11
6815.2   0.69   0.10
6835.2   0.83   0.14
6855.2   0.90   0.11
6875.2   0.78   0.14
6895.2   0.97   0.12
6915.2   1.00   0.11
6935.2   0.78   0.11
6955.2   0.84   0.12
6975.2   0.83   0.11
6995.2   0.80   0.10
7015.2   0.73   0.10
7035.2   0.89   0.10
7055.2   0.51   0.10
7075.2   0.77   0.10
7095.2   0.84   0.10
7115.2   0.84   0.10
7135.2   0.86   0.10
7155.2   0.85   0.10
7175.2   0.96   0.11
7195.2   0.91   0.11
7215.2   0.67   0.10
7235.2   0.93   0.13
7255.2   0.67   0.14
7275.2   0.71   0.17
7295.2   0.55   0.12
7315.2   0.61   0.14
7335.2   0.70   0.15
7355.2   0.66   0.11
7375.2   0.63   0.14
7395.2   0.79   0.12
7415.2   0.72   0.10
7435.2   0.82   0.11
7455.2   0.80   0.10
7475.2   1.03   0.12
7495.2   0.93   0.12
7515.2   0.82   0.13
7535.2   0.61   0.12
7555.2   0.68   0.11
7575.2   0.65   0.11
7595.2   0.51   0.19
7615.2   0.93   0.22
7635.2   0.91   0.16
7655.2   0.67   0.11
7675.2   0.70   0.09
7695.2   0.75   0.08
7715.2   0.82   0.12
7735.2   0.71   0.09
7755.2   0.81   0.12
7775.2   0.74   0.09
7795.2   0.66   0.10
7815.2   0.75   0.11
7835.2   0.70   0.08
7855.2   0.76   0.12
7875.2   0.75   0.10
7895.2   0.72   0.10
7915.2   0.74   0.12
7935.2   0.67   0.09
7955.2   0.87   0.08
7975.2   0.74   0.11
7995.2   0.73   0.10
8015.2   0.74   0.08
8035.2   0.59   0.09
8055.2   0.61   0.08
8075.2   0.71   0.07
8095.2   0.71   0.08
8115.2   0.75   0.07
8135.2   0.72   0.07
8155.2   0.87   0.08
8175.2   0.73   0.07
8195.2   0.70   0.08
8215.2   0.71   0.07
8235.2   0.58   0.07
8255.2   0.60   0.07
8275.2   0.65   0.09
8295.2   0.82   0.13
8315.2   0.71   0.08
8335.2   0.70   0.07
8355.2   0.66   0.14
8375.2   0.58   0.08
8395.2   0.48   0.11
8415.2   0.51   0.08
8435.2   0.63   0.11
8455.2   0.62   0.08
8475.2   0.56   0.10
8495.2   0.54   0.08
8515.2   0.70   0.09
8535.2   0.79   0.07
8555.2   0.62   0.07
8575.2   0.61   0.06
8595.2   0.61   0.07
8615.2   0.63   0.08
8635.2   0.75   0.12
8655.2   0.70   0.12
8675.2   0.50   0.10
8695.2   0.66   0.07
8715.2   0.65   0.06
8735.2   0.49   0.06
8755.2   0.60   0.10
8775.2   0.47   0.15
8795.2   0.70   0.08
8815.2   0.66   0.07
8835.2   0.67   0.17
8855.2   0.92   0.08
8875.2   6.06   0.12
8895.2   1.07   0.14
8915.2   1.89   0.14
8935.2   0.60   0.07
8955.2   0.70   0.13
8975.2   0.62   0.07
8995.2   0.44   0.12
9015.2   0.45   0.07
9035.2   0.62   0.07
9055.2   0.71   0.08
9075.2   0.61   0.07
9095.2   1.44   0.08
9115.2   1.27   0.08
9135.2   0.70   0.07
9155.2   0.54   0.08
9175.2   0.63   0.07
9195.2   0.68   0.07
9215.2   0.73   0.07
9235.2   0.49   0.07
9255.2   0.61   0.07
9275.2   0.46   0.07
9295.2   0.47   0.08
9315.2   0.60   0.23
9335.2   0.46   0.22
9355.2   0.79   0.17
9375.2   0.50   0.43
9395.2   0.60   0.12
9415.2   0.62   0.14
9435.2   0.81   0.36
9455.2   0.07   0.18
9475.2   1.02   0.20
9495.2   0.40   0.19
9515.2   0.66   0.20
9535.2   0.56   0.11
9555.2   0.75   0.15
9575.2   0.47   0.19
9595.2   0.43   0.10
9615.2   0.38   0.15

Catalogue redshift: 0.353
